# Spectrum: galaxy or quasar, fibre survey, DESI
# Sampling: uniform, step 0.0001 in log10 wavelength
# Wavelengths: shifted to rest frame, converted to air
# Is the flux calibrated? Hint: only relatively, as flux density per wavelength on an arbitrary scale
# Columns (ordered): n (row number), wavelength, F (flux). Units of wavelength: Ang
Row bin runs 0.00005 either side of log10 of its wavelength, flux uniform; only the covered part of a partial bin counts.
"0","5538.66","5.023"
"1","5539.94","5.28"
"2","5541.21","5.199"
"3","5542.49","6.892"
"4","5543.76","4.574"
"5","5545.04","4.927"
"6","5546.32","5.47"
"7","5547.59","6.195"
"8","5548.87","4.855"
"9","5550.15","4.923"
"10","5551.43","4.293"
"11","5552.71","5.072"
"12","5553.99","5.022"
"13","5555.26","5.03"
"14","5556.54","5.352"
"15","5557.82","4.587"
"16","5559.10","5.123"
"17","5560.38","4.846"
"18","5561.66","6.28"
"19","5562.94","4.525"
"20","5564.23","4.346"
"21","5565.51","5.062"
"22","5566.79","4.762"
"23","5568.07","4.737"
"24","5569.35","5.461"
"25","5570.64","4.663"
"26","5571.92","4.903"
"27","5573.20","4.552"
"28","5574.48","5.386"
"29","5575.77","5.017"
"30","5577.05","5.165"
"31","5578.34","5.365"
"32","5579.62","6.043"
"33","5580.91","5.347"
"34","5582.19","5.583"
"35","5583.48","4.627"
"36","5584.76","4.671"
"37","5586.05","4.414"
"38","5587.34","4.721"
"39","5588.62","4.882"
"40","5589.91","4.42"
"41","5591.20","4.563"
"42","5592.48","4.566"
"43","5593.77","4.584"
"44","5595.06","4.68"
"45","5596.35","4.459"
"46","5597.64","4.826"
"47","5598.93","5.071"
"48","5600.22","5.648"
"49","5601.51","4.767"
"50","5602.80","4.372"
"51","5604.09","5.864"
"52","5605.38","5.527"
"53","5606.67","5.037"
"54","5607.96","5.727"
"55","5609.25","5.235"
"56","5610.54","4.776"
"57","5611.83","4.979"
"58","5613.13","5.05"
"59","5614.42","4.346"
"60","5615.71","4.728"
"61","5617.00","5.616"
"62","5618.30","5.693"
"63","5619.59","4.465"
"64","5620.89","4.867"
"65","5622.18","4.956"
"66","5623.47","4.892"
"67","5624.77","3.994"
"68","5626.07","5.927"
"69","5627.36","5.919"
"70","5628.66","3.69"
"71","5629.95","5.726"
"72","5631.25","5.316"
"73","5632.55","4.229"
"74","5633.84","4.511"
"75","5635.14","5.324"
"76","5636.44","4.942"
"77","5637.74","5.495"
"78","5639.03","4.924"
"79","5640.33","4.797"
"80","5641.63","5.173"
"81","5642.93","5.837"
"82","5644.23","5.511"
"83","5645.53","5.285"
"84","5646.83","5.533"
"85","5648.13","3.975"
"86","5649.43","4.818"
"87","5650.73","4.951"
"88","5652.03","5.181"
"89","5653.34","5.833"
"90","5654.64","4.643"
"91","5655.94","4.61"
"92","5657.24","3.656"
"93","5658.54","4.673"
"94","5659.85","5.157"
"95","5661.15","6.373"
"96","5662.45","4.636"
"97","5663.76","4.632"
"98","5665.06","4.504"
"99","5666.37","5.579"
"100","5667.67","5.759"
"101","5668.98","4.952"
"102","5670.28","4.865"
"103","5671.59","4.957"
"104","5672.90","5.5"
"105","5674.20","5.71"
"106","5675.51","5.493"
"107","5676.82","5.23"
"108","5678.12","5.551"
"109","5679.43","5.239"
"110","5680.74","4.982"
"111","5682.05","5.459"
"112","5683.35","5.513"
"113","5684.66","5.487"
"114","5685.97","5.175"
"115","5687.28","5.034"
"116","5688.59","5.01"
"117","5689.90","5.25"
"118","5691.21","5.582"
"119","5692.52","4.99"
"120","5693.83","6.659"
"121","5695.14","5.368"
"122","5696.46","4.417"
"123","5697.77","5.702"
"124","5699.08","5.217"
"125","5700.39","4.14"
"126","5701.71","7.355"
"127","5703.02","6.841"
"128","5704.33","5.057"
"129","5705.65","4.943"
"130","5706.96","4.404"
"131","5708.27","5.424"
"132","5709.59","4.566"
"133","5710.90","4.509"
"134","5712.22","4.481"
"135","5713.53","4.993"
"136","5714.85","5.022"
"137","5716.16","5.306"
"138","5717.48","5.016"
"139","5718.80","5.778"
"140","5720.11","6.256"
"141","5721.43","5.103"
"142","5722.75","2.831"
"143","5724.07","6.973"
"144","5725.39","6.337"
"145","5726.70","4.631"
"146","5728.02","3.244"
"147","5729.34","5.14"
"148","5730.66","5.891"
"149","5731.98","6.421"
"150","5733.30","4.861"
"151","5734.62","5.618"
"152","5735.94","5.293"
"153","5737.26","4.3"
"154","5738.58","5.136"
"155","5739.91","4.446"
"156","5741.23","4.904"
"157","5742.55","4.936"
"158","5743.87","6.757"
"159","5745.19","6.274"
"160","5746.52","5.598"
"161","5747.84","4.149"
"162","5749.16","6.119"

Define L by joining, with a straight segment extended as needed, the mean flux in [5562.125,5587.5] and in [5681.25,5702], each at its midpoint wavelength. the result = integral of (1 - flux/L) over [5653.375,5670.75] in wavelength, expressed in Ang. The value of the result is 1.0 Ang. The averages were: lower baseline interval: 4.98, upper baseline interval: 5.36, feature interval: 4.96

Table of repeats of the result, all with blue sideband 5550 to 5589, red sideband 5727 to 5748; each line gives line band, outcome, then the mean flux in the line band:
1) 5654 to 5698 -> -0.5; 5.18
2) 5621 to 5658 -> 0.7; 4.99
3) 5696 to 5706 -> -0.7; 5.49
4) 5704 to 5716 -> 0.8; 4.84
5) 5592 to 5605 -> 0.3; 4.9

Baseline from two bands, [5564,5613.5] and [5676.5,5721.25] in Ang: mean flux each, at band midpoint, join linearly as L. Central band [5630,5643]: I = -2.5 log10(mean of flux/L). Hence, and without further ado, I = 0.013 mag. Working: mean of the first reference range 4.98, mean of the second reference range 5.29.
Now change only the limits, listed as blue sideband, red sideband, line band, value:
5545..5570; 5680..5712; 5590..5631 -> 0.033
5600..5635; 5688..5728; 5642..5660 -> 0.029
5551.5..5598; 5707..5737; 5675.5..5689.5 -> -0.041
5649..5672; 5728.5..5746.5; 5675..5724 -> -0.014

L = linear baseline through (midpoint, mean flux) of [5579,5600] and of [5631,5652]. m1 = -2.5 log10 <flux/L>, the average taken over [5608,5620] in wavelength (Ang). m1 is -0.02 mag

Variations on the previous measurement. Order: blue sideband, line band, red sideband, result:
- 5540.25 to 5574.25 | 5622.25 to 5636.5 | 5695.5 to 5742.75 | 0.03 mag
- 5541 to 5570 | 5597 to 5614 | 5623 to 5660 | -0.02 mag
